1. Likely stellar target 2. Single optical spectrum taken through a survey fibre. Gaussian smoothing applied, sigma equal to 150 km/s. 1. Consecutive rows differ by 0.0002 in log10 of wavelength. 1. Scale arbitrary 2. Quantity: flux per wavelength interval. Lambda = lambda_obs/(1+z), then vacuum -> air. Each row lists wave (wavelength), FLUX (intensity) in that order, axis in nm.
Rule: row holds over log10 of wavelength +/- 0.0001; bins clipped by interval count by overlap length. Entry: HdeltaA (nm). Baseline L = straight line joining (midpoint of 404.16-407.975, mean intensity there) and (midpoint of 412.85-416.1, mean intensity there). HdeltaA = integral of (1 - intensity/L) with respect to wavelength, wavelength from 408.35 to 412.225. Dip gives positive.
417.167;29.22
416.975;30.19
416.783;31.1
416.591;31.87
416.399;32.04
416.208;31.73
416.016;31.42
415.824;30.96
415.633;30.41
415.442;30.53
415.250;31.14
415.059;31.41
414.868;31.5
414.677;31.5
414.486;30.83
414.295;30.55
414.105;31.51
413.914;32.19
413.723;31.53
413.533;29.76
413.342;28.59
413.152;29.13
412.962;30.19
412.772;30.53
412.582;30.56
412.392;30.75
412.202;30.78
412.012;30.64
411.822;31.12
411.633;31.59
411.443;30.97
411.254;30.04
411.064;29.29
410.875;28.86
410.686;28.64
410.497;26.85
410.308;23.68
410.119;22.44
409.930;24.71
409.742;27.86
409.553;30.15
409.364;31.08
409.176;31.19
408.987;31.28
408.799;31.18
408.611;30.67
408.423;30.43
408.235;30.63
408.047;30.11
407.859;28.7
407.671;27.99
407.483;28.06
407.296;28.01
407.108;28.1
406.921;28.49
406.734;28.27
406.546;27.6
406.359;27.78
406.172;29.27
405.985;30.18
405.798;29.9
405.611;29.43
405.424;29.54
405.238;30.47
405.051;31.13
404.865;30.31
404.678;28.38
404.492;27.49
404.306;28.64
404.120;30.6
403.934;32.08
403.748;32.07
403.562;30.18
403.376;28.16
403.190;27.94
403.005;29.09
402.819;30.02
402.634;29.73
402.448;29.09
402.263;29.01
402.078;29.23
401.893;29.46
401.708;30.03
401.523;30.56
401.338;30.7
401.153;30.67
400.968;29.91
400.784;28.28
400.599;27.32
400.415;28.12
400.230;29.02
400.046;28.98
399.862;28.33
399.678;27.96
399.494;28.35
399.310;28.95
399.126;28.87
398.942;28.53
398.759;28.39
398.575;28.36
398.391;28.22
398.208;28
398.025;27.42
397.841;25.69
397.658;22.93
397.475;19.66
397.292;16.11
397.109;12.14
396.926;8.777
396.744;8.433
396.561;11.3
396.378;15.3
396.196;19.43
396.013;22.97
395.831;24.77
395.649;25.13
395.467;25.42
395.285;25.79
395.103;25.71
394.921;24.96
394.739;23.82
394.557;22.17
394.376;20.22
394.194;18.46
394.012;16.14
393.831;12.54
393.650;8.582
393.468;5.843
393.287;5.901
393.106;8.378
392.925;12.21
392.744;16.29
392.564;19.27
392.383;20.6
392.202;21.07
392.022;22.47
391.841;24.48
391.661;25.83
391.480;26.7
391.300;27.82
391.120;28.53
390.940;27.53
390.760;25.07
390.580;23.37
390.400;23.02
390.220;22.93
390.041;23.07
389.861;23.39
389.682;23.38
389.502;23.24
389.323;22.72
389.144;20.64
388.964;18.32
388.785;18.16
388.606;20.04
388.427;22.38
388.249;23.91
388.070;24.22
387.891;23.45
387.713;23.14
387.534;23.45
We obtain 0.09 nm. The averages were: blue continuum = 28.9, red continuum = 30.8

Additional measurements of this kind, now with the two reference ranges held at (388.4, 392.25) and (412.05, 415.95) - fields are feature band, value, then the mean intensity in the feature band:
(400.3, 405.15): -0.41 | 29.5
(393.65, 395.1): 0.31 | 19.4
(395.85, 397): 0.46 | 15.1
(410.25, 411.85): 0.04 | 29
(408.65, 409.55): -0.06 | 31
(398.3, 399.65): -0.12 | 28.5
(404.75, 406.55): -0.10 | 29.6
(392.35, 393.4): 0.48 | 13.2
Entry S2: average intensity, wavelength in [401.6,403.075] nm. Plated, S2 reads 29.5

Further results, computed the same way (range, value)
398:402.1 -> 28.9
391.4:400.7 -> 21.4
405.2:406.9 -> 29.1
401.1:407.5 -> 29.4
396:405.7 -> 26.7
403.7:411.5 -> 29.1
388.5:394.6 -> 19.9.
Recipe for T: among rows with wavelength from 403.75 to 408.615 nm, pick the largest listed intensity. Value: 32.08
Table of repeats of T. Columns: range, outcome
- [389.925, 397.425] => 28.53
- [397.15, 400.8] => 29.02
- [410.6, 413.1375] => 31.59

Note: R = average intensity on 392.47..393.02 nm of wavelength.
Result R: 15.9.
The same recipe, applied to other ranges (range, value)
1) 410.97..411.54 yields 30.1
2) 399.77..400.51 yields 28.6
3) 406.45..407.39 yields 28.1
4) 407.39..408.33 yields 29.1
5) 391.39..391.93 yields 25.7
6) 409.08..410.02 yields 29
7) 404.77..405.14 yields 30.7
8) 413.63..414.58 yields 31.3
